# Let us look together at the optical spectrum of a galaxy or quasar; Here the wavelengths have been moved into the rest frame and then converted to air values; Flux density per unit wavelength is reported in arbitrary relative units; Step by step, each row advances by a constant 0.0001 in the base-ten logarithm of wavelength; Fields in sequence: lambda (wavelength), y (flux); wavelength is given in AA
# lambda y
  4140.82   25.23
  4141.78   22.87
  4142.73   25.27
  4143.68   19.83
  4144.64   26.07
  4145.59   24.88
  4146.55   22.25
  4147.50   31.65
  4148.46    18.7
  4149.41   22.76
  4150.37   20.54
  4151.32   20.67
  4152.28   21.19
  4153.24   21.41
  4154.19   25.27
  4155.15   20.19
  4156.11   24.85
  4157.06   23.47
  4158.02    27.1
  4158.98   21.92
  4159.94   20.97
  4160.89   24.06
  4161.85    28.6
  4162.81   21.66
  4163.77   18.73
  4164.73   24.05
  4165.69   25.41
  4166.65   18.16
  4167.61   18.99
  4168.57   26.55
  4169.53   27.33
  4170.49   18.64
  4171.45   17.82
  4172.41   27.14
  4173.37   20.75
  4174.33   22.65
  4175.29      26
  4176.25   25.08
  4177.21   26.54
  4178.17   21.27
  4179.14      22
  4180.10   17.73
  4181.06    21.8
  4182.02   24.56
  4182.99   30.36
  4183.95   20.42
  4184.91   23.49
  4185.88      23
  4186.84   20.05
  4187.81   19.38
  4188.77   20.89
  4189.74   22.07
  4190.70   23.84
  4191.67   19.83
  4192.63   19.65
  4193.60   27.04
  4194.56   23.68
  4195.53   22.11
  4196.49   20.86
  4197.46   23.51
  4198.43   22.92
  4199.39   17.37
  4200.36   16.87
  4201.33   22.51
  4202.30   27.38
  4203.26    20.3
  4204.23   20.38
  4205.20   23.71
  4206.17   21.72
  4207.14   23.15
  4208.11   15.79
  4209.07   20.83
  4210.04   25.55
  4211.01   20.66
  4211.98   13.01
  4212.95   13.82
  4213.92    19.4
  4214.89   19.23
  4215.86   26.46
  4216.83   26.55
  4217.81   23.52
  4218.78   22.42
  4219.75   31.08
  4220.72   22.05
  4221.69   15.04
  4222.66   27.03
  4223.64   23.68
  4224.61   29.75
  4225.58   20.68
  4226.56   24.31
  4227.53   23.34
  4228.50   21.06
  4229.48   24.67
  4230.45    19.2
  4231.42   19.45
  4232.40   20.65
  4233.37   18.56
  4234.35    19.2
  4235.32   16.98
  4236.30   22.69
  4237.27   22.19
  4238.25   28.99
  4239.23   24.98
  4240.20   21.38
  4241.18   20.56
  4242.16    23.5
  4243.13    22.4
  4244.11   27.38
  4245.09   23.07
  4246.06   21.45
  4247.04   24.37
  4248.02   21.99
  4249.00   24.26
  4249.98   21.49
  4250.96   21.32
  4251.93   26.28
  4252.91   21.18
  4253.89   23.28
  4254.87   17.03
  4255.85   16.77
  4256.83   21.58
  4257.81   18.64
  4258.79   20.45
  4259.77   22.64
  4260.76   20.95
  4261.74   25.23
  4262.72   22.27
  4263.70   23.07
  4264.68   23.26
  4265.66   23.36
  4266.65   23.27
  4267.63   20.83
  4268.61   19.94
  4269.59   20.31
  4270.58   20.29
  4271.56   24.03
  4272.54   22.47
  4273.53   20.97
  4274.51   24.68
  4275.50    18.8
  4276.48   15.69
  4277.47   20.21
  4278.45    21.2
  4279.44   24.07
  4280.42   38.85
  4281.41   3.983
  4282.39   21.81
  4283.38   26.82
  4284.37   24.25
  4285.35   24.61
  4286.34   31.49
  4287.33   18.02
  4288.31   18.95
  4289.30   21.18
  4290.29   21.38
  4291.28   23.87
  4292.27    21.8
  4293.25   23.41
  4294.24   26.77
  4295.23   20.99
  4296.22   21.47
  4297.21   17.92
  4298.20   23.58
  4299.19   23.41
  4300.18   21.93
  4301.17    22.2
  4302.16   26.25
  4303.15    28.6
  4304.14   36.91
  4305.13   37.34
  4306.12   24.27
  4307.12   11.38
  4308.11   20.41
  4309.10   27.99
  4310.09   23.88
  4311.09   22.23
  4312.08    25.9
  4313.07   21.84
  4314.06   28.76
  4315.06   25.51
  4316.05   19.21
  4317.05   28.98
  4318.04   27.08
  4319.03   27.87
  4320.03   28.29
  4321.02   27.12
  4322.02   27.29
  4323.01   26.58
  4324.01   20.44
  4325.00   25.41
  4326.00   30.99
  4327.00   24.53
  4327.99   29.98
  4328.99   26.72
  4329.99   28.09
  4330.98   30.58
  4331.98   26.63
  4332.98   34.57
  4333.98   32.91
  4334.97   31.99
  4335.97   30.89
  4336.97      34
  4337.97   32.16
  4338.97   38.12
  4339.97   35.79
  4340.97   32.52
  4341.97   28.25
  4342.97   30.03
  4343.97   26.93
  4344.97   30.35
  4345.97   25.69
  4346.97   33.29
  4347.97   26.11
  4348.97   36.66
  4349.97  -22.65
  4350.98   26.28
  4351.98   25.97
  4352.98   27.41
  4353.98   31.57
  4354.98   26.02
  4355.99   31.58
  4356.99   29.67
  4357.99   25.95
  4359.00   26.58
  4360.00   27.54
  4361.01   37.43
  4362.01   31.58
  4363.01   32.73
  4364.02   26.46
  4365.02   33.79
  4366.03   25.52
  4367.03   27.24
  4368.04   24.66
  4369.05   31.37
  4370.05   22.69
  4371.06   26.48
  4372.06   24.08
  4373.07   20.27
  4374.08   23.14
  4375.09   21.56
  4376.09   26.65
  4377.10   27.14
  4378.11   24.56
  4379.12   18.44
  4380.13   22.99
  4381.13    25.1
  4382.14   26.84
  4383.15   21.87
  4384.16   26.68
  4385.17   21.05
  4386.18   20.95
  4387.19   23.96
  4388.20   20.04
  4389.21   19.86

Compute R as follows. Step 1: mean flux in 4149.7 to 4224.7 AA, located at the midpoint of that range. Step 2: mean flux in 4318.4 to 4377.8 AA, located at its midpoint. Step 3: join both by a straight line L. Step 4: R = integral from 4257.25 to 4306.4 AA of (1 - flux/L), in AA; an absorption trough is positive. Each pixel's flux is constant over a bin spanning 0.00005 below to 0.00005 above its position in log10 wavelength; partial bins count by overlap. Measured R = 5.0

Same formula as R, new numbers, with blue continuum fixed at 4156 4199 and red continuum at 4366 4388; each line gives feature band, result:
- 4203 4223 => 1.35 AA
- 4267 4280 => 1.27 AA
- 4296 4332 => -2.89 AA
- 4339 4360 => -2.64 AA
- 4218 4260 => 1.64 AA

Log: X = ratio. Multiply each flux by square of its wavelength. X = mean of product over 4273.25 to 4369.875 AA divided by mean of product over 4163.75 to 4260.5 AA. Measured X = 1.2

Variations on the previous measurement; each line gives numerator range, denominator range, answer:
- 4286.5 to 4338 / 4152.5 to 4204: 1.22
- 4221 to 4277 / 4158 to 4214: 1.03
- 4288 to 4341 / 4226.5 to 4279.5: 1.25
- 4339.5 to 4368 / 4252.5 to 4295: 1.31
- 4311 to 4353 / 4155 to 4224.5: 1.31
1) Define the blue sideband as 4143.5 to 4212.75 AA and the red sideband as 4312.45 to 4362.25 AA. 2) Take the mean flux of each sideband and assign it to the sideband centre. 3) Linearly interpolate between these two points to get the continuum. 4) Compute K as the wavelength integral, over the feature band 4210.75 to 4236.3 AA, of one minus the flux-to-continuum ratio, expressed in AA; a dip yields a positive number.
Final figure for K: 2.46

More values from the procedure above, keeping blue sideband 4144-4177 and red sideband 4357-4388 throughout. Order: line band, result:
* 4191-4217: 2.7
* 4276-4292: 1.6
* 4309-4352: -3.4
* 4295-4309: 0.4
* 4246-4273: 2.8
